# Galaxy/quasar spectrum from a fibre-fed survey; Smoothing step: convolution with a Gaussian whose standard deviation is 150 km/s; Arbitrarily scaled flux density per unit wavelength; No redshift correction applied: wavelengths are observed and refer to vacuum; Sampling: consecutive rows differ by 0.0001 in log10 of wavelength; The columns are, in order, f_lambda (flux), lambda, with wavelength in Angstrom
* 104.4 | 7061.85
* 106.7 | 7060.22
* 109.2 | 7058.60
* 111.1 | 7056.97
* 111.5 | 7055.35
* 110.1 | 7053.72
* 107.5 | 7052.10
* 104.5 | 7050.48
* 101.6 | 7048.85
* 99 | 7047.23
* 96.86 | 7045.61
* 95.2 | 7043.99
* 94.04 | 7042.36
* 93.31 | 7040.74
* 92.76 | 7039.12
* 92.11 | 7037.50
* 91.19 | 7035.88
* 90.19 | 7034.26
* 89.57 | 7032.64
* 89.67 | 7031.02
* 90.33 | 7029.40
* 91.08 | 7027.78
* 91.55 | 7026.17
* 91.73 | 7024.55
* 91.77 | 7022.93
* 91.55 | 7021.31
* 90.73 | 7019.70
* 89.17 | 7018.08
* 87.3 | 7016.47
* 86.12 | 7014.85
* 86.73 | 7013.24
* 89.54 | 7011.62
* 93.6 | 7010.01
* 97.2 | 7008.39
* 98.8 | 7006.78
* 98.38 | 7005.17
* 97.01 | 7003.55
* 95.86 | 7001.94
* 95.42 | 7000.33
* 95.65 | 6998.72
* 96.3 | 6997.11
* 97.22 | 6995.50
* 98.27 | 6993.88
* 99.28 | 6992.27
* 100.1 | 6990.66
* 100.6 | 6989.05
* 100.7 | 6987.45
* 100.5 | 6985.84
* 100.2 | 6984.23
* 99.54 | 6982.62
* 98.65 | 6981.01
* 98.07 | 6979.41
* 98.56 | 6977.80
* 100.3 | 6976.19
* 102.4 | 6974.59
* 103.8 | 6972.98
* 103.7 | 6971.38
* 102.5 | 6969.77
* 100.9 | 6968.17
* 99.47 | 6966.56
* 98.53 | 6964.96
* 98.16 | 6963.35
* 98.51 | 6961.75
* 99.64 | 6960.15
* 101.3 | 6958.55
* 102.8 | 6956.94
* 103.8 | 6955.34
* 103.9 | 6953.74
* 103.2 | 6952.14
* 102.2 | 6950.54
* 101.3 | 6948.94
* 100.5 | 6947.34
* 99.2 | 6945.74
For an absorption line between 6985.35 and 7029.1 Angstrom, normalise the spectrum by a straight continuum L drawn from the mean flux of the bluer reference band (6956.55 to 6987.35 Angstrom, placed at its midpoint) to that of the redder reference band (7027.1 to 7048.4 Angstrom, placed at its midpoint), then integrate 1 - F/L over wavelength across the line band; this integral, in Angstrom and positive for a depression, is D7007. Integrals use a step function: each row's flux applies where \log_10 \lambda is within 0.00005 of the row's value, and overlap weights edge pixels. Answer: 0.9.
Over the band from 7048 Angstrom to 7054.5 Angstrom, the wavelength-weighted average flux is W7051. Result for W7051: 106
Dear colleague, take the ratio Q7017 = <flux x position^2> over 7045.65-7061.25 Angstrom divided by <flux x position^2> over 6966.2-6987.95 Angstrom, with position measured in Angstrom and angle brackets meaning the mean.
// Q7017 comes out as 1.08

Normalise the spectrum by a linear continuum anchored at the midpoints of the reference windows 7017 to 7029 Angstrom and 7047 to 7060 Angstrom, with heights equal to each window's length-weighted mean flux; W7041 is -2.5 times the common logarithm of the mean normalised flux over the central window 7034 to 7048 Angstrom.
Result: 0.074 mag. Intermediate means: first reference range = 91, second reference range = 107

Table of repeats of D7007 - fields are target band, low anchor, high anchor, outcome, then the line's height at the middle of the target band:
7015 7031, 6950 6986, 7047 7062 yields 2.2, 105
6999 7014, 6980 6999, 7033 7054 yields 0.6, 98.4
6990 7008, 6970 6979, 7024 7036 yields -0.1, 96.7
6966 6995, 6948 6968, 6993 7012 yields -0.5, 98.6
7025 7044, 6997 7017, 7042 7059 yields 1.6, 100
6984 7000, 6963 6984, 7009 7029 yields -0.4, 96.2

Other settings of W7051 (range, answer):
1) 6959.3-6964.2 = 98.8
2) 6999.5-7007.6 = 97.2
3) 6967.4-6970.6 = 102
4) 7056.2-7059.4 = 110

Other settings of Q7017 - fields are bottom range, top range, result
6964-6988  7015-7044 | 0.92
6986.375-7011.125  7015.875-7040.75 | 0.94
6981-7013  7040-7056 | 1.06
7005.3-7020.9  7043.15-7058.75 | 1.15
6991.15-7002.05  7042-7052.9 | 1.05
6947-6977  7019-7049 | 0.93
